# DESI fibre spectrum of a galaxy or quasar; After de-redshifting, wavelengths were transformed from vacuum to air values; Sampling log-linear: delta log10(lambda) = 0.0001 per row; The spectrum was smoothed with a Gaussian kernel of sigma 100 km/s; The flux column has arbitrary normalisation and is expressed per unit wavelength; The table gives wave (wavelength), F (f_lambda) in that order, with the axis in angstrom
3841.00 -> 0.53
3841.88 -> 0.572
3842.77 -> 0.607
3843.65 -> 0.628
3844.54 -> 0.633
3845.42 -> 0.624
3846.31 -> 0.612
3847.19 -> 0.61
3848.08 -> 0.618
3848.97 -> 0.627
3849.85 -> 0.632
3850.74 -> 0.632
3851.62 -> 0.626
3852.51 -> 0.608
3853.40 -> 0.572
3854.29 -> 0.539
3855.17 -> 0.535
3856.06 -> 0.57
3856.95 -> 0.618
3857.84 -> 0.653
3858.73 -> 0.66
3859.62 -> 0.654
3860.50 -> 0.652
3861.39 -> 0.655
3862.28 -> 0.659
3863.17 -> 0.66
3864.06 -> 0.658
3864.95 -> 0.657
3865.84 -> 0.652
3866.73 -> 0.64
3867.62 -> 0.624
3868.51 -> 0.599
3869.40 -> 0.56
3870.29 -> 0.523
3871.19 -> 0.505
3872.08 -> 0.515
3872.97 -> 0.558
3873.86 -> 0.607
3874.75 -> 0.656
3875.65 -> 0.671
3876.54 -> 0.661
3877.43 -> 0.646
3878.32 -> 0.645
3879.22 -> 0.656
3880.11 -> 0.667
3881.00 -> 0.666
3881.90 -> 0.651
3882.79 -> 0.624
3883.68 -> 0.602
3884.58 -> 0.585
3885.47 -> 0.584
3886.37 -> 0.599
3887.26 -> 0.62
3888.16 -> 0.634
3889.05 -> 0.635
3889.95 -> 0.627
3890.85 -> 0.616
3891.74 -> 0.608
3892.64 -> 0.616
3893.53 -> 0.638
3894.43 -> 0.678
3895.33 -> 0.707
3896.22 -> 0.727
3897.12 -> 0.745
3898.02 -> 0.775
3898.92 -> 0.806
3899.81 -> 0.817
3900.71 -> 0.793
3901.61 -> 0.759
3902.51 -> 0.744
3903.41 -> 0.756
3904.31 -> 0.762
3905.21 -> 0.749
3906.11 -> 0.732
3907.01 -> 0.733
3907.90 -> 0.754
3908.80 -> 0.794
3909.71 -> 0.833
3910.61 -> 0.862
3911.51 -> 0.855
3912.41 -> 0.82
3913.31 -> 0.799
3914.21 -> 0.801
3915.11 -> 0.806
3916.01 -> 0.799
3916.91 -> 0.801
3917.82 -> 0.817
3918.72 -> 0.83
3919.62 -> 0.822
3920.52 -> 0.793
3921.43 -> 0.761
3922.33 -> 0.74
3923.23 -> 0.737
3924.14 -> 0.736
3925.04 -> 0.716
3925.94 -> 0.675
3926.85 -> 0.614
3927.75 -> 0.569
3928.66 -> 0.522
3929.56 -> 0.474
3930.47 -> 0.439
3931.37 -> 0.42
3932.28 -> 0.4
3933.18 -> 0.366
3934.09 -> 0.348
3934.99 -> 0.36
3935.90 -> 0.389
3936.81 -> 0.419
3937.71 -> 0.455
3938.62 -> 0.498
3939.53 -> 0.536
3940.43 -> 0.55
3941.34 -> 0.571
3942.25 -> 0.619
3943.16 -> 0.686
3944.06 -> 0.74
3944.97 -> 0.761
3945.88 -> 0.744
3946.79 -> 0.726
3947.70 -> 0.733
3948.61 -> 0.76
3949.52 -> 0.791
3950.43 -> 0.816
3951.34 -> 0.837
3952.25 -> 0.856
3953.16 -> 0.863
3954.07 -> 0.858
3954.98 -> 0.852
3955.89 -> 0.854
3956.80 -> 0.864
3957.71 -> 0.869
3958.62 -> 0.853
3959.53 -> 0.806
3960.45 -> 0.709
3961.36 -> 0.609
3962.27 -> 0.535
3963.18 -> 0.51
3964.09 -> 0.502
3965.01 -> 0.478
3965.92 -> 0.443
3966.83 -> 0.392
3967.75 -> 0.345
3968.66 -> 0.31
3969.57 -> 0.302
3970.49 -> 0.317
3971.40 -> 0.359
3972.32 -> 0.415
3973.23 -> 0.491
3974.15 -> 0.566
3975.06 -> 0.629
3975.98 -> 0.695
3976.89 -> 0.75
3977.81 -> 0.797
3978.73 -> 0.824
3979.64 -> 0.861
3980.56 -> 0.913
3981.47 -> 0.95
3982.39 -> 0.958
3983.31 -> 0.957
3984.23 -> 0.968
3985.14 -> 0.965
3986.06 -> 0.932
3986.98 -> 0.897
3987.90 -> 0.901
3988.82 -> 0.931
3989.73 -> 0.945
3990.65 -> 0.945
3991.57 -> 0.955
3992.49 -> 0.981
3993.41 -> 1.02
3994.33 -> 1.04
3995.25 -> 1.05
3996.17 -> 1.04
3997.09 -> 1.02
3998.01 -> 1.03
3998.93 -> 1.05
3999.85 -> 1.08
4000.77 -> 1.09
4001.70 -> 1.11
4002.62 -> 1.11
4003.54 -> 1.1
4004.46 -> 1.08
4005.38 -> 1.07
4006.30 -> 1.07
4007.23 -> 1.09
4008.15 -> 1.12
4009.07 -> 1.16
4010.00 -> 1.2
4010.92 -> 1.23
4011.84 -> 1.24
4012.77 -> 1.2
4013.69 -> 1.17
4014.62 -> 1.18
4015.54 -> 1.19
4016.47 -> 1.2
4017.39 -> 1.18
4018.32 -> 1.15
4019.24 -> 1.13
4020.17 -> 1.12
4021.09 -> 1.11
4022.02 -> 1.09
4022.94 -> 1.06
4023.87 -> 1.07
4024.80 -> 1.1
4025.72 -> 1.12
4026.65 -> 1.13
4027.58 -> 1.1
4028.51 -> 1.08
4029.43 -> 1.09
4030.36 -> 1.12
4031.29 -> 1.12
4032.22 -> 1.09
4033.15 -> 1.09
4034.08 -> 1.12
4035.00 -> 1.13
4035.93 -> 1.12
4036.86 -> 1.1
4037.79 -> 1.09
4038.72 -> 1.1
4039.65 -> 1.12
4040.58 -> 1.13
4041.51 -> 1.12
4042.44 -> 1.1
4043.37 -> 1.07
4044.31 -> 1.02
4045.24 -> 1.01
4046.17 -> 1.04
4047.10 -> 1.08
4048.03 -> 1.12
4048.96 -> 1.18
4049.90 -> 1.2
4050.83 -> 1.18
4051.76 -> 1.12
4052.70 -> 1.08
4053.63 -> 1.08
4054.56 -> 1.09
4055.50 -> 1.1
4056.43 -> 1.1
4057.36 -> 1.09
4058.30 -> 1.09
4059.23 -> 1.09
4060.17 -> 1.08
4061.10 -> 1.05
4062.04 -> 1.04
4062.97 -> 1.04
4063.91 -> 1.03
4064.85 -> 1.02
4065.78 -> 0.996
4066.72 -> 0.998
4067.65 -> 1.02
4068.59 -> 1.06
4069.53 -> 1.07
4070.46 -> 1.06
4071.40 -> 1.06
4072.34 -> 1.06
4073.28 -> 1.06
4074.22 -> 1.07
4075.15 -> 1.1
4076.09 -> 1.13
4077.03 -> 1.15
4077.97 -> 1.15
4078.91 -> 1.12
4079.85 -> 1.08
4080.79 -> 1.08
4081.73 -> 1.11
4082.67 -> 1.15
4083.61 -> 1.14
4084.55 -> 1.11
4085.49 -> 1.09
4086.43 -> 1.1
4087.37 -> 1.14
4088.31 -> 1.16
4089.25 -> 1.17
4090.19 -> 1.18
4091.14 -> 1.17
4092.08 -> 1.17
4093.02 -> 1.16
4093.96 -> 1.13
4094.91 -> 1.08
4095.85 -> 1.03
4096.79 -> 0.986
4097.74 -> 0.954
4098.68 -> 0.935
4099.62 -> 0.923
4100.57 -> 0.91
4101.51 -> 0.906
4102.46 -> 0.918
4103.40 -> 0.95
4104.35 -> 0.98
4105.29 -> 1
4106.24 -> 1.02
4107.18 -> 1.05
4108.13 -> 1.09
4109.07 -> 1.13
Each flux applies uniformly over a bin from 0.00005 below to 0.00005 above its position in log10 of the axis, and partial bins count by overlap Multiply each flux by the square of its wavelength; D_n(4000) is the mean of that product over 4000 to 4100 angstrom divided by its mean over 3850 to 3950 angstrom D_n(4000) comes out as 1.8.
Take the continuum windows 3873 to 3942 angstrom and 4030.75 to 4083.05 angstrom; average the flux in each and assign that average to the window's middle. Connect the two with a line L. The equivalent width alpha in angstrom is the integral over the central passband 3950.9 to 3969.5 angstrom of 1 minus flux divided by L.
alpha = 3.4 angstrom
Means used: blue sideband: 0.661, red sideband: 1.09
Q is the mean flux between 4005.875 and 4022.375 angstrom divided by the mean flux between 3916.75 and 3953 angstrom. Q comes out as 1.82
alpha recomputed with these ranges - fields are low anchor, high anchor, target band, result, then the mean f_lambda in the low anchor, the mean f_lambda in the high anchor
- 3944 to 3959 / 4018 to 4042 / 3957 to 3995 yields 7.7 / 0.812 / 1.11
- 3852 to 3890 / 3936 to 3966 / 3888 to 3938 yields -2.0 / 0.618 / 0.688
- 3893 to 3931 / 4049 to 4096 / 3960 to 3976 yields 7.3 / 0.739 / 1.1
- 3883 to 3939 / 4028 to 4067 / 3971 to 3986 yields 2.0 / 0.669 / 1.09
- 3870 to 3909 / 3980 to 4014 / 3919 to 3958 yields 8.6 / 0.669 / 1.04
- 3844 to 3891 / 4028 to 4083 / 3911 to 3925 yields -0.9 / 0.619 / 1.09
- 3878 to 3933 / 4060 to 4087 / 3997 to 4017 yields -4.4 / 0.696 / 1.08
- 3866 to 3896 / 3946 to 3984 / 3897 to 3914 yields -3.9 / 0.62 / 0.684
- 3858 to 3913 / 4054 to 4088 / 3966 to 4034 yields -1.9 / 0.675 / 1.08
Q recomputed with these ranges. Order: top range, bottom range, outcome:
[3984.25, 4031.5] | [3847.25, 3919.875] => 1.60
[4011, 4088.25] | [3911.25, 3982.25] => 1.69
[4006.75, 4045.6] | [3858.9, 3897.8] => 1.78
